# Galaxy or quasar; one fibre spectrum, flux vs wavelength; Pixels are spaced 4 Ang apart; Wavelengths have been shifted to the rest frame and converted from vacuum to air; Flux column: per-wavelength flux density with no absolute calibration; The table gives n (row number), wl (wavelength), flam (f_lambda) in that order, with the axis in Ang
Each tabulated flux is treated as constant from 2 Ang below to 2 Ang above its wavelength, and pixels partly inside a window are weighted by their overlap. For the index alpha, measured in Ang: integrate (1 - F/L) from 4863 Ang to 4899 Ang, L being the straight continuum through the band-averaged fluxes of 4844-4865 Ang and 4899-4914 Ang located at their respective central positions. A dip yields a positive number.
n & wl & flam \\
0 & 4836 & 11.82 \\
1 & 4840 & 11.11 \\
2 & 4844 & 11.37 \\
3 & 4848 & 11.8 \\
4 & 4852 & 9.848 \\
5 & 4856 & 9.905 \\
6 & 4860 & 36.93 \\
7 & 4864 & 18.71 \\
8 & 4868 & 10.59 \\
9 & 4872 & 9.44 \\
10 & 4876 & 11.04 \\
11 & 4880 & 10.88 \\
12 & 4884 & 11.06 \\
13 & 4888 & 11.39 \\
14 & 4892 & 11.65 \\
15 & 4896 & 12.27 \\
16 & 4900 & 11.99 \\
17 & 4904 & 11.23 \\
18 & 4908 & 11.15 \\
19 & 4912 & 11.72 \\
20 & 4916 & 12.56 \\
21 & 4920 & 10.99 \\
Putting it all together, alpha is 6.0 Ang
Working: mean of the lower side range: 16.8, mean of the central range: 11.7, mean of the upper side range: 11.5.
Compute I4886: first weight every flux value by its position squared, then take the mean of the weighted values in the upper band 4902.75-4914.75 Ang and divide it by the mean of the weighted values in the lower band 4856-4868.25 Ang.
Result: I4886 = 0.5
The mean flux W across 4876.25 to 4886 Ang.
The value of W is 11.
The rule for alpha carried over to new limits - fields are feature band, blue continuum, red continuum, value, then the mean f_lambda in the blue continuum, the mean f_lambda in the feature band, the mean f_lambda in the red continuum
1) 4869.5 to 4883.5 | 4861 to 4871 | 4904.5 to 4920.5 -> 4.3 Ang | 16.4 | 10.5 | 11.6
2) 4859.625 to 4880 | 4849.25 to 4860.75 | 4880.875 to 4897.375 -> -0.7 Ang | 16.5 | 15.1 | 11.5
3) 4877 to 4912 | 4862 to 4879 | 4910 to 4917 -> 2.1 Ang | 12.4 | 11.5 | 12.1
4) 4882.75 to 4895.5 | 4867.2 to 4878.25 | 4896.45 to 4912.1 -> -0.6 Ang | 10.3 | 11.5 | 11.6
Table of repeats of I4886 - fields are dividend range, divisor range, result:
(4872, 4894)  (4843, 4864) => 0.68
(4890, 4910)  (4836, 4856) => 1.08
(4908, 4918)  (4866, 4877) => 1.18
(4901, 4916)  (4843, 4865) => 0.71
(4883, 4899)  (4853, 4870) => 0.64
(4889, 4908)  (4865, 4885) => 1.08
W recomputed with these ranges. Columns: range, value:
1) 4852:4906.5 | 13.5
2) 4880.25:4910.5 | 11.5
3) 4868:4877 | 10.2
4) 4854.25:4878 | 16.2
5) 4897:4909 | 11.6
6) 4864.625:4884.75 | 11.1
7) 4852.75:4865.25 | 20.8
